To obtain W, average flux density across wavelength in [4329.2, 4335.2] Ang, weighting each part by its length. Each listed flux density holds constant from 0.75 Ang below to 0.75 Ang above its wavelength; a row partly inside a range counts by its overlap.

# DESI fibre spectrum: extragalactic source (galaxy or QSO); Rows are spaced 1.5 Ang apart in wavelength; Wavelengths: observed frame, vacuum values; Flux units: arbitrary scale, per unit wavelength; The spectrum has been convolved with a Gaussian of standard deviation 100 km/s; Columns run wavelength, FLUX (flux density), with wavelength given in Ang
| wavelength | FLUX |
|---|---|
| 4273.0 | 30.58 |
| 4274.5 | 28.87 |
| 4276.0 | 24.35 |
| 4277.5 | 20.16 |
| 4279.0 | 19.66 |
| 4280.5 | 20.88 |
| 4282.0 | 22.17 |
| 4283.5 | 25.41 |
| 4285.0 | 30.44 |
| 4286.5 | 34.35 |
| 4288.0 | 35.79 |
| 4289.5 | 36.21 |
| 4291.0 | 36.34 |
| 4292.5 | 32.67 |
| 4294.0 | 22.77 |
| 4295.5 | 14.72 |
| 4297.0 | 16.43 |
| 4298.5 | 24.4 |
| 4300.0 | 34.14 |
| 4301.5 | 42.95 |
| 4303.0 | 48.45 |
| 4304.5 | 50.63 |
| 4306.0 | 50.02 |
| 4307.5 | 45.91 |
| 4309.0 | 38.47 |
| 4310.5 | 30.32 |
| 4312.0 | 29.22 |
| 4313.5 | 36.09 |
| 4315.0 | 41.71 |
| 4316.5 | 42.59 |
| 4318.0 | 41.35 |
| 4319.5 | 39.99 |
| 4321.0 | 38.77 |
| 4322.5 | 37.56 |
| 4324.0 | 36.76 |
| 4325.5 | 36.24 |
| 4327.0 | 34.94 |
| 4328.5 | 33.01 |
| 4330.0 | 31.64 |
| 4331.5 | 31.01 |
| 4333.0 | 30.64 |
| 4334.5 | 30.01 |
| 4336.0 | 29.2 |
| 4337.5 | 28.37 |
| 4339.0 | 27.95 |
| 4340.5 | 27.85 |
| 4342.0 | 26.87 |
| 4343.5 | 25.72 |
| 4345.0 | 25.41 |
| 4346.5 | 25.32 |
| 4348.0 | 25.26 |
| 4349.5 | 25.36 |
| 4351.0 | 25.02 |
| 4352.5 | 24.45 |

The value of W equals 30.9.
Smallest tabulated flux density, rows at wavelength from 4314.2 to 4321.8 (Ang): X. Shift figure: 38.77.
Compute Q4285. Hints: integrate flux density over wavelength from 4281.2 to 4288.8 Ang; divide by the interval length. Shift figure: 29.6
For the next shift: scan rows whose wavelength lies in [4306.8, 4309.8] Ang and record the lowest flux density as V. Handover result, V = 38.47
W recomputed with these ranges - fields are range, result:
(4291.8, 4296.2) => 23.4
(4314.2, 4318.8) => 41.8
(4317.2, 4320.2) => 40.7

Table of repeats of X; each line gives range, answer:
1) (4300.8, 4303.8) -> 42.95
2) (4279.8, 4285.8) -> 20.88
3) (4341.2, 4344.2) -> 25.72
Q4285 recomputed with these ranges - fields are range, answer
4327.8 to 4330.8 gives 32.3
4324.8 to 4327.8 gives 35.5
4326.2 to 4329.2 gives 34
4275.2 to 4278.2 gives 22.4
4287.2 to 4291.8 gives 36.1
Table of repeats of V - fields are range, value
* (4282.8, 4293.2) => 25.41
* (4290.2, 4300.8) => 14.72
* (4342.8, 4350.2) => 25.26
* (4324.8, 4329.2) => 33.01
